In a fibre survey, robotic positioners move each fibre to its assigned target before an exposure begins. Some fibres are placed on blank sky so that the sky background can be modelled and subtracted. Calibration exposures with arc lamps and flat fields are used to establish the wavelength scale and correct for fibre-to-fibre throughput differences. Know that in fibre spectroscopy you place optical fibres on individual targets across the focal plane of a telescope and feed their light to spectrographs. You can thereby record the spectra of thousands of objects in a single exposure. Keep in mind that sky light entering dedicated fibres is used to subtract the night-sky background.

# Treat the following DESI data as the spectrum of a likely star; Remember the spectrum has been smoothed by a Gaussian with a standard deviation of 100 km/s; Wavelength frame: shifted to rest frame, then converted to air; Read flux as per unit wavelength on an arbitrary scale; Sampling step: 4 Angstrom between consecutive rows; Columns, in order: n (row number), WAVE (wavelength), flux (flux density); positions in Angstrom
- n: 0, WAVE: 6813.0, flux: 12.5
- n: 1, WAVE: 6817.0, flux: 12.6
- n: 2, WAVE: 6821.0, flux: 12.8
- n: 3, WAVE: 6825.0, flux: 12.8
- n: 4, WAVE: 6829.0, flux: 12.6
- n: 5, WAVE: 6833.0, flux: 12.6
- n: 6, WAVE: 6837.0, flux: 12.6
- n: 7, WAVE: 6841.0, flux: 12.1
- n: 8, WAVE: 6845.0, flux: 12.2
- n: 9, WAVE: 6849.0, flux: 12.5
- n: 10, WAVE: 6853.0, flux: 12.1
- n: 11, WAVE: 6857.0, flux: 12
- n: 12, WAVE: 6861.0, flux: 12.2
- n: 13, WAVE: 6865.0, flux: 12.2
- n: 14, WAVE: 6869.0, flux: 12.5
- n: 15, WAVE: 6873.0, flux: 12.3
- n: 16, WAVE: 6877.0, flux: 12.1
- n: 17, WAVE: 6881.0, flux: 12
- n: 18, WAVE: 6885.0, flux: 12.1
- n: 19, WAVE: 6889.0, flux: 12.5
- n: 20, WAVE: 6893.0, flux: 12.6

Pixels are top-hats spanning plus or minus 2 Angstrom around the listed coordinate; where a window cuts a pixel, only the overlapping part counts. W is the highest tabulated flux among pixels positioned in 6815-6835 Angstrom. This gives 12.8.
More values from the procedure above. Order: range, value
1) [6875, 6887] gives 12.1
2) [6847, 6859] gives 12.5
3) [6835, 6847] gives 12.6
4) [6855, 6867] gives 12.2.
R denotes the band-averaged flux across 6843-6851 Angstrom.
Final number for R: 12.3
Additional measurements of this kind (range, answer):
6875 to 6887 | 12.1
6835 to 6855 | 12.3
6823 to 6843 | 12.5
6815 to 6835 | 12.7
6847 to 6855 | 12.3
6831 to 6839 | 12.6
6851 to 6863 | 12.1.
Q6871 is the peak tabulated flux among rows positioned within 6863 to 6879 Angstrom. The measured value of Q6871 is 12.5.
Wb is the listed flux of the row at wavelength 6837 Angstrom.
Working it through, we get 12.6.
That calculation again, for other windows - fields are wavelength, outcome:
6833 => 12.6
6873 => 12.3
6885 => 12.1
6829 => 12.6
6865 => 12.2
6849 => 12.5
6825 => 12.8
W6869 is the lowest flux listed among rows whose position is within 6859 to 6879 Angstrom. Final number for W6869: 12.1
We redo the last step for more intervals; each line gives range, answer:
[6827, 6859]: 12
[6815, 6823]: 12.6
